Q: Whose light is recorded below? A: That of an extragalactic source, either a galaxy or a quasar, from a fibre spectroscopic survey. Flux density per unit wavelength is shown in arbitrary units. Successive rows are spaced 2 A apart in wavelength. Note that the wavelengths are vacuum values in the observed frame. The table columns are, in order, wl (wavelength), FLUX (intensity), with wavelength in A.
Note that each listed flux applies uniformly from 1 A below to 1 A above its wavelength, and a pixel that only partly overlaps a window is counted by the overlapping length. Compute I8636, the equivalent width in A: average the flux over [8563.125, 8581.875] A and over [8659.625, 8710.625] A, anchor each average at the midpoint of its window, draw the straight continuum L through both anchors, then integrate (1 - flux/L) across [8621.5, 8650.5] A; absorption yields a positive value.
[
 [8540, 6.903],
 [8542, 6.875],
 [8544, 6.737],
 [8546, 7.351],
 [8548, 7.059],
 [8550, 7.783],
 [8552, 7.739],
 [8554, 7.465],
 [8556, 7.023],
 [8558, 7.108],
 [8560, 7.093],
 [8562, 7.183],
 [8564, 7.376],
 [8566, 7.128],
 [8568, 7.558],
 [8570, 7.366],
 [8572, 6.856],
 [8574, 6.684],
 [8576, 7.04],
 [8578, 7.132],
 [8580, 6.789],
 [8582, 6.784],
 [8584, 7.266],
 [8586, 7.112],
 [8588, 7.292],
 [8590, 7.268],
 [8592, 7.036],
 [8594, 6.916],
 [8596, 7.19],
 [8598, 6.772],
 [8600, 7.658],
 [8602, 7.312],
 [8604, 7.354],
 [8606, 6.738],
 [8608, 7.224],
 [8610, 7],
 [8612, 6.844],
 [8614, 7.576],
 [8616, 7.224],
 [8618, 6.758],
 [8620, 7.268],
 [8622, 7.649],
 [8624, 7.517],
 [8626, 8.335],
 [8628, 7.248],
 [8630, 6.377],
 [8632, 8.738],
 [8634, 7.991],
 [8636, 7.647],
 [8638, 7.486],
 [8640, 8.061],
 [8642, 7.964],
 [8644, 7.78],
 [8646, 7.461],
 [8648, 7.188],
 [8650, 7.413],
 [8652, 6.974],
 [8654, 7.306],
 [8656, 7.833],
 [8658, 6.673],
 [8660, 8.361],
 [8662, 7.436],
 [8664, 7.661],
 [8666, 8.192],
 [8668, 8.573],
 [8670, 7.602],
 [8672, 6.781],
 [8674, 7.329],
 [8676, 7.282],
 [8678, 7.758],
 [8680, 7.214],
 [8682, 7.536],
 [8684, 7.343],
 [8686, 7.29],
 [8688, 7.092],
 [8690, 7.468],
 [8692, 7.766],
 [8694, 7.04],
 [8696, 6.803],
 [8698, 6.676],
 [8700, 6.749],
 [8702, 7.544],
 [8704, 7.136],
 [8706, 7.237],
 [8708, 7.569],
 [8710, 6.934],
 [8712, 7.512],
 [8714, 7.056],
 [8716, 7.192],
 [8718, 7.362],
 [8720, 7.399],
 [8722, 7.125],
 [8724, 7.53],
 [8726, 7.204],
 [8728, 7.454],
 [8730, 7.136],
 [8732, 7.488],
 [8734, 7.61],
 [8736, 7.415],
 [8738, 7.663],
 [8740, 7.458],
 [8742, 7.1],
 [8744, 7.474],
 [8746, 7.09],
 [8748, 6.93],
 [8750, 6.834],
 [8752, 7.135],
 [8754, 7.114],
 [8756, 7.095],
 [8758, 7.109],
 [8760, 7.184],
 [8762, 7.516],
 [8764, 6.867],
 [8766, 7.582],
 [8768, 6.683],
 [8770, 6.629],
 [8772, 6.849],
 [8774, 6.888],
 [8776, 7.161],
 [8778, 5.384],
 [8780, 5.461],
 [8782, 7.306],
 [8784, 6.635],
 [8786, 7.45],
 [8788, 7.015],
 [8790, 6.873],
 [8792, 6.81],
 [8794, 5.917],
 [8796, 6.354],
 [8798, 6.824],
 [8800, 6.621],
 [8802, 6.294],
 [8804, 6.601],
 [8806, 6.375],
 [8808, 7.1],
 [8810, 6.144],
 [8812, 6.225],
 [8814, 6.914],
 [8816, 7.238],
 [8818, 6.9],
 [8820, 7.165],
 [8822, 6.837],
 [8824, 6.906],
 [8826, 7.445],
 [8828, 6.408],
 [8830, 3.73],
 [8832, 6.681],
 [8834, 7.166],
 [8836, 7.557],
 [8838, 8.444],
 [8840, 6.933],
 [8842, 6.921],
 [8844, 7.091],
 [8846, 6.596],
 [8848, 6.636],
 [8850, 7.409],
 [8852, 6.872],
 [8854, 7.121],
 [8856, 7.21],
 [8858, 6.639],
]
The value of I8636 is -1.6 A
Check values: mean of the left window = 7.09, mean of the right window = 7.39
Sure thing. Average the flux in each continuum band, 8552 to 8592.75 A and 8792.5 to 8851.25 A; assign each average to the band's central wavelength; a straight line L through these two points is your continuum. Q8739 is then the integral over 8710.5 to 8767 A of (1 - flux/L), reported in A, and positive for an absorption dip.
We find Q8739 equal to -3.2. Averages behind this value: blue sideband 7.14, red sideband 6.74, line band 7.27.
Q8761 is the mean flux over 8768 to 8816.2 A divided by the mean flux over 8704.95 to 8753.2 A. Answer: 0.91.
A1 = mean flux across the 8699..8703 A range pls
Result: 7.15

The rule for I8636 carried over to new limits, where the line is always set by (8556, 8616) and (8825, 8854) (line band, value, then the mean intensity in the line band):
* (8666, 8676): -0.8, 7.6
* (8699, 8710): -0.3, 7.22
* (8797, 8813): 0.9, 6.52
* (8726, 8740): -0.9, 7.44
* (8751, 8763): -0.4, 7.19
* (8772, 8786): 0.7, 6.57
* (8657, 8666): -0.7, 7.61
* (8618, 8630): -0.6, 7.43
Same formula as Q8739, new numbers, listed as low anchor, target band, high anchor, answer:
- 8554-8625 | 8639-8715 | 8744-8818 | -4.6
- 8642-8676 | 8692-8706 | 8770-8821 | 0.4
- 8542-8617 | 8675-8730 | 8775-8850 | -2.7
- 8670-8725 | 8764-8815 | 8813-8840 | 2.5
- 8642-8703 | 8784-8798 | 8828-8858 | 0.6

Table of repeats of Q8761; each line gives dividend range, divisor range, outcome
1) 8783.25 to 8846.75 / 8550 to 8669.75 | 0.92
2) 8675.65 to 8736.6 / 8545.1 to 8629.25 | 1.01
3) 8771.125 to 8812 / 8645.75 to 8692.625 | 0.88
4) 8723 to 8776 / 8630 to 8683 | 0.95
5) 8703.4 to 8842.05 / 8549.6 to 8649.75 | 0.95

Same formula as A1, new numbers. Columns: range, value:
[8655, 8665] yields 7.59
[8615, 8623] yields 7.22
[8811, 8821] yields 6.89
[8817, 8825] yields 6.95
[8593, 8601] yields 7.13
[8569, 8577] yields 6.99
